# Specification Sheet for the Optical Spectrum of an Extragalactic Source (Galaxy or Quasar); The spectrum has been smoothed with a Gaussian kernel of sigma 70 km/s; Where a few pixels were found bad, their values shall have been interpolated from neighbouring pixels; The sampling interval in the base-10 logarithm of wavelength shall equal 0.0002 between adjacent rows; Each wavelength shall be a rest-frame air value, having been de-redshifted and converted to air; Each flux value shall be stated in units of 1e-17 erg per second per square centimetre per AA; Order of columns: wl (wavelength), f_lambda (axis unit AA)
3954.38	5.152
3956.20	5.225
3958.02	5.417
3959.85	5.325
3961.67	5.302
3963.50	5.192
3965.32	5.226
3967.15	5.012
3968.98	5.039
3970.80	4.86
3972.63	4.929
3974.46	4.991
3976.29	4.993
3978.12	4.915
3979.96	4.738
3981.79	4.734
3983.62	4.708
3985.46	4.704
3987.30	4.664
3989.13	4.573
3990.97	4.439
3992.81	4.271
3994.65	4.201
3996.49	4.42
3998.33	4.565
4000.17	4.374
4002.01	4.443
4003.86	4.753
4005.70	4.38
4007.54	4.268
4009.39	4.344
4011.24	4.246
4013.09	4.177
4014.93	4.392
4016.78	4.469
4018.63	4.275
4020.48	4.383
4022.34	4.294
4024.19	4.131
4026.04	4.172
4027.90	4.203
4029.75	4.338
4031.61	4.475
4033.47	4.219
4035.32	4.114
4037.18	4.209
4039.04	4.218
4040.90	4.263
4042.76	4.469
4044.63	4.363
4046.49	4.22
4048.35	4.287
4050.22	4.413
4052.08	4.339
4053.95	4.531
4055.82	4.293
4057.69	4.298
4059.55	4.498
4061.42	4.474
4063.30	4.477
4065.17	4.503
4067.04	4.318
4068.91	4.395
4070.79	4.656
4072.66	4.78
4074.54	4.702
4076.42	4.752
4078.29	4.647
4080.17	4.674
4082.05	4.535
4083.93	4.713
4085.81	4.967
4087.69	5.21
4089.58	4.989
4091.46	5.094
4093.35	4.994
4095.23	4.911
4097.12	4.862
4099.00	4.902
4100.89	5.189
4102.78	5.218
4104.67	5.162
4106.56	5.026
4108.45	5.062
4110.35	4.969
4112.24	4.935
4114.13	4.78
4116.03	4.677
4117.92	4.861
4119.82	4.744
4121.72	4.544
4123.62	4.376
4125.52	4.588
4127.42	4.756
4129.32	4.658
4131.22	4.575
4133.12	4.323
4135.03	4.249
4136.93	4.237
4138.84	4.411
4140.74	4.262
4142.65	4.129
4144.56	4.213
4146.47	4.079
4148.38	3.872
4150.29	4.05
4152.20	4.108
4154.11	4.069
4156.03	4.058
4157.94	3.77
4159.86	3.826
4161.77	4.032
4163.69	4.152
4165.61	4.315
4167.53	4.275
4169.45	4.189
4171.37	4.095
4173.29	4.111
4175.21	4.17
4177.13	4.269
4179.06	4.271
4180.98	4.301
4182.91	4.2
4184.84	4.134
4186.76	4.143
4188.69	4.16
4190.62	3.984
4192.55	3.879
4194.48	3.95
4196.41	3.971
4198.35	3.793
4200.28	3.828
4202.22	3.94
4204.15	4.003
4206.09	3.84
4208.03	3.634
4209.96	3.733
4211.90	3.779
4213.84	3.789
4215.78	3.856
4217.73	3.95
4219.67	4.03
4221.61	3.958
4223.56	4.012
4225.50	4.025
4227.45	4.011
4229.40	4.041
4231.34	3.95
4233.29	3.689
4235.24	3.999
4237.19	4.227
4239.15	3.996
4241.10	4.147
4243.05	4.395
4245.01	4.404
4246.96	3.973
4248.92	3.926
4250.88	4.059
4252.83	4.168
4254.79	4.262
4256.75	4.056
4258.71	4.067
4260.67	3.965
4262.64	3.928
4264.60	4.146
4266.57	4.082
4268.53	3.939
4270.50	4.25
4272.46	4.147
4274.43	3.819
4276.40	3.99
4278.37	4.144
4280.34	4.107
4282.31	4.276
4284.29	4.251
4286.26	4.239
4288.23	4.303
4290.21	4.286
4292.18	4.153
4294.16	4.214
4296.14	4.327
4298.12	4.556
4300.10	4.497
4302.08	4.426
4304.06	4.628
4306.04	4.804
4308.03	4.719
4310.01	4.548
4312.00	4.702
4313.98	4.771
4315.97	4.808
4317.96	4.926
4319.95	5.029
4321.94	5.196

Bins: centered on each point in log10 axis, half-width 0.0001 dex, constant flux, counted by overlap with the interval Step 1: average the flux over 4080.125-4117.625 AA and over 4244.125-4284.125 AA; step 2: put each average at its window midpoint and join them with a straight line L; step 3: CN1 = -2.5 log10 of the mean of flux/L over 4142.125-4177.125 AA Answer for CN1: 0.14 mag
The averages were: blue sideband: 4.95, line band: 4.09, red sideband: 4.09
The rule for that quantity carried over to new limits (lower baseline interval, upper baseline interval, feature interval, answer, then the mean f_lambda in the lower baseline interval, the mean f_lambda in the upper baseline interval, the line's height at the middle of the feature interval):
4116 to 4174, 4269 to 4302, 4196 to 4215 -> 0.114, 4.27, 4.22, 4.25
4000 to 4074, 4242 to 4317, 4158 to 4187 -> 0.041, 4.36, 4.27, 4.31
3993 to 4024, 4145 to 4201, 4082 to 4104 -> -0.182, 4.37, 4.07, 4.22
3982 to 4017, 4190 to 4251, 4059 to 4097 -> -0.108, 4.45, 3.96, 4.27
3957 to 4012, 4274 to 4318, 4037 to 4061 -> 0.078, 4.74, 4.41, 4.67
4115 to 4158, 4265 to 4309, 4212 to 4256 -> 0.069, 4.34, 4.28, 4.3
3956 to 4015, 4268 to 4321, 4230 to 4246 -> 0.092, 4.72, 4.41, 4.46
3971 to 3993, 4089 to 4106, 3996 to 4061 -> 0.123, 4.74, 5.04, 4.86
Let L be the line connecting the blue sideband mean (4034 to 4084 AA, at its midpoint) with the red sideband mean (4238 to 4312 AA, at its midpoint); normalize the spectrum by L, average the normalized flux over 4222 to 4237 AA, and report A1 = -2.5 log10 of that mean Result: 0.08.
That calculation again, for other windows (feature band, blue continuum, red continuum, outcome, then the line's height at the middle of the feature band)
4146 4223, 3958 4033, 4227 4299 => 0.07 mag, 4.26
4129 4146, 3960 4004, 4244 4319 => 0.05 mag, 4.51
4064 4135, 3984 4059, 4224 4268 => -0.13 mag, 4.26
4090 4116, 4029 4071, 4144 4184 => -0.18 mag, 4.25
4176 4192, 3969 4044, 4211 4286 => 0.00 mag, 4.16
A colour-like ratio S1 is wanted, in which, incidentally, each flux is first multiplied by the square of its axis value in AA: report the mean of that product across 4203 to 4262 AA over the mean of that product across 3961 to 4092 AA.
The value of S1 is 0.97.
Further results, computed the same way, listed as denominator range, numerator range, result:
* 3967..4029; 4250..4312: 1.08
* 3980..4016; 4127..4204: 1.01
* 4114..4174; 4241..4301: 1.03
